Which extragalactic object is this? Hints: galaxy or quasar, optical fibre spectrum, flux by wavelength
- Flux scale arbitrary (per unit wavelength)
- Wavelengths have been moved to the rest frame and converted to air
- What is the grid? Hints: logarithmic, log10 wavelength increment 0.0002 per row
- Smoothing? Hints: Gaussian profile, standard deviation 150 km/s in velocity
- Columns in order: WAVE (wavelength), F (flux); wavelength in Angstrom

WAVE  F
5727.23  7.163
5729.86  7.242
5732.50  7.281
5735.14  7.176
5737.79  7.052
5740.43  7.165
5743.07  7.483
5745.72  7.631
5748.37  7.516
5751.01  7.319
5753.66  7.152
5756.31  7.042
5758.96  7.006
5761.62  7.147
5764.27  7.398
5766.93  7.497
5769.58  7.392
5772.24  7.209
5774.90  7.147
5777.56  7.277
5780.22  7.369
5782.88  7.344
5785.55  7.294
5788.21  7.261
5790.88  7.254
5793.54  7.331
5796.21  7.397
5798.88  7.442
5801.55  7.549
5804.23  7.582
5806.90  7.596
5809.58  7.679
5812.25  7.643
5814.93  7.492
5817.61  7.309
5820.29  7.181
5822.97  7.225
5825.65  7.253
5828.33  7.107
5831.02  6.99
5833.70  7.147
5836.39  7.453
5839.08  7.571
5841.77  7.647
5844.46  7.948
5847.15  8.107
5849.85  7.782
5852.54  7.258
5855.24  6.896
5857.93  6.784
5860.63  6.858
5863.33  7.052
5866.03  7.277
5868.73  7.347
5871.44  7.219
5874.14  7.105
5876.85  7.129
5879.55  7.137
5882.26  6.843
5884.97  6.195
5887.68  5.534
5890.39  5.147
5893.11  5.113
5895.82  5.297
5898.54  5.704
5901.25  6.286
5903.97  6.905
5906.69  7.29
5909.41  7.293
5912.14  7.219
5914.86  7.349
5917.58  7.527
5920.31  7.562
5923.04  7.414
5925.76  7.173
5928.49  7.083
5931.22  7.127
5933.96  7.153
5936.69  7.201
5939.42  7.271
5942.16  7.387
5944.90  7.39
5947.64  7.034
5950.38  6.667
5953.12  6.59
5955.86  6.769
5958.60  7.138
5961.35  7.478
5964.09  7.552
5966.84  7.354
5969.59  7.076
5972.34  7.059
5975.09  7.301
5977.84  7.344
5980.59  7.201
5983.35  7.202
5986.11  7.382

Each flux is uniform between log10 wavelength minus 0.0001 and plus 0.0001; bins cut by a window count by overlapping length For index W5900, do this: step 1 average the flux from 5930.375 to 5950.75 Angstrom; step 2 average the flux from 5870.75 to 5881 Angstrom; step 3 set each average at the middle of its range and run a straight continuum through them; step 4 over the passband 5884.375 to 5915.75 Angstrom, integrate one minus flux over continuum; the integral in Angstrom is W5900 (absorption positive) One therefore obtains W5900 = 3.9 Angstrom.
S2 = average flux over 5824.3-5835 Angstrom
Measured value 7.13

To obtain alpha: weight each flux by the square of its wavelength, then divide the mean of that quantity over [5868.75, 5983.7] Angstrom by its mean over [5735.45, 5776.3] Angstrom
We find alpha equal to 1.01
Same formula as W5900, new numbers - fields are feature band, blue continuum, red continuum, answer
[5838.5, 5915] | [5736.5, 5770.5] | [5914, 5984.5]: 4.0 Angstrom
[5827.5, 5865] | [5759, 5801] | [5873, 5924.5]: -2.1 Angstrom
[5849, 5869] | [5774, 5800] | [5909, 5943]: 0.5 Angstrom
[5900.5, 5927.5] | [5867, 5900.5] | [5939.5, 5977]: -2.3 Angstrom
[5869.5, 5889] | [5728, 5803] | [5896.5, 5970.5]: 1.1 Angstrom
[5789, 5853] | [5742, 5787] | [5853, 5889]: -3.4 Angstrom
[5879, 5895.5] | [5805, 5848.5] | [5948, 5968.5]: 3.2 Angstrom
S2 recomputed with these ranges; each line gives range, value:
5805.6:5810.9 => 7.63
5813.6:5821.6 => 7.33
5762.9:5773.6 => 7.37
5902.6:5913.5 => 7.17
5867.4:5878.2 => 7.2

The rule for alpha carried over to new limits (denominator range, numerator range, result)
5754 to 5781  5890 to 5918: 0.94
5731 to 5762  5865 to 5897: 0.93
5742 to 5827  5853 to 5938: 0.96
